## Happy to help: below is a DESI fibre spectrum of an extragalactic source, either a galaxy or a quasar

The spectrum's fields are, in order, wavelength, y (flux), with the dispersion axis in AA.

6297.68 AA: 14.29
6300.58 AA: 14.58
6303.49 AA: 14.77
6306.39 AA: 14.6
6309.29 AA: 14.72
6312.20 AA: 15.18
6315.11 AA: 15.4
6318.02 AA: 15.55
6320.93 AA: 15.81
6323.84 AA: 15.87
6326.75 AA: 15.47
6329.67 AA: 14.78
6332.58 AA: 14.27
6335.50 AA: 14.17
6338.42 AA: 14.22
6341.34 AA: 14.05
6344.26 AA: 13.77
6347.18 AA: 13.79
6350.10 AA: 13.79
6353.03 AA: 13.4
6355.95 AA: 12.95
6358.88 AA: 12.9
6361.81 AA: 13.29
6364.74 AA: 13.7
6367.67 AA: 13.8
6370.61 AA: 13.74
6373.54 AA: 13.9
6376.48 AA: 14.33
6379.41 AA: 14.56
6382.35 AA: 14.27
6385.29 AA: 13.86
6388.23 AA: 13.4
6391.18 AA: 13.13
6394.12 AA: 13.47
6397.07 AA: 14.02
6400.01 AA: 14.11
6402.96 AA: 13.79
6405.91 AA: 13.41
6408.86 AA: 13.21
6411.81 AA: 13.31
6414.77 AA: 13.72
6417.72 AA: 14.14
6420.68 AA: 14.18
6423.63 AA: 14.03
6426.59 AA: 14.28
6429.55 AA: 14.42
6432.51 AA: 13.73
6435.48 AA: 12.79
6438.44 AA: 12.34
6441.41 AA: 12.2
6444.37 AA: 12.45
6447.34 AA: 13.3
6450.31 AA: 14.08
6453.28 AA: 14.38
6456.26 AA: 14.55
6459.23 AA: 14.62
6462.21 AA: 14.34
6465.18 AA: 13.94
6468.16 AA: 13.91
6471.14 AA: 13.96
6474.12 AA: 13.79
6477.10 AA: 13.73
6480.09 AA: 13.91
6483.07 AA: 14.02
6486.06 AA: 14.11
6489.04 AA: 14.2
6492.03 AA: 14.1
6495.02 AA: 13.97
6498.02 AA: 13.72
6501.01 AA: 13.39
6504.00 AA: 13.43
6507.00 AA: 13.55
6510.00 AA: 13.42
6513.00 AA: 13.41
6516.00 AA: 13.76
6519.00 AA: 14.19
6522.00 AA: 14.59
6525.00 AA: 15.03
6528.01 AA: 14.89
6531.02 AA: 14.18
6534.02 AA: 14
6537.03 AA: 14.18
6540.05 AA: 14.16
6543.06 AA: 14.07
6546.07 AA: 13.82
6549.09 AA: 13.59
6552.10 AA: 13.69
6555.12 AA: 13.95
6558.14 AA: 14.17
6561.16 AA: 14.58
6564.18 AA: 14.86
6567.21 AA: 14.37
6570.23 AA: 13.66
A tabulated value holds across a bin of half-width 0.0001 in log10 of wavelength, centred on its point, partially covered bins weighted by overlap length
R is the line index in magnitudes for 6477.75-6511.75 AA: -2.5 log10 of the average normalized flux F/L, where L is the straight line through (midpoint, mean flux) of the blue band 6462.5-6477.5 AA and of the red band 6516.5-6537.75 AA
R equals 0.03 mag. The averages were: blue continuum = 13.9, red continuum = 14.4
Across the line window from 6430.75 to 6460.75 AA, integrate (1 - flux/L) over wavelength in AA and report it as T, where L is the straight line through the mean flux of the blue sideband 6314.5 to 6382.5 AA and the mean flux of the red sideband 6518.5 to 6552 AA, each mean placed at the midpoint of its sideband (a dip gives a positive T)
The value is 1.6 AA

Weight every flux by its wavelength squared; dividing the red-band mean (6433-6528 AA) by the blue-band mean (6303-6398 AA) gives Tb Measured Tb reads 1.0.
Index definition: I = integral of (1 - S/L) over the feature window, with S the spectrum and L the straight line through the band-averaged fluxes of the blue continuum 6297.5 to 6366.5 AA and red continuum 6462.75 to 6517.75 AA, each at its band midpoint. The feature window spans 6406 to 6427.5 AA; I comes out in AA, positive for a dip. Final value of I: 0.4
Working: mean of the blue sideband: 14.4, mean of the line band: 13.8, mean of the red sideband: 13.8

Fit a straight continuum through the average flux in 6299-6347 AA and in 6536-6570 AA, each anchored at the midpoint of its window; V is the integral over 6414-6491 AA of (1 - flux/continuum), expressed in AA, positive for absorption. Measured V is 3.18 AA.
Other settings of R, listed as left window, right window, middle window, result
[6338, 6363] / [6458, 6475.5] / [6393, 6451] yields 0.03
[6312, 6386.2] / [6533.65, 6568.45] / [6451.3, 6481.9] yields 0.00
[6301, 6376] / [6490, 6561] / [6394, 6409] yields 0.04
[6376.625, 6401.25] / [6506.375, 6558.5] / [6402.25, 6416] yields 0.03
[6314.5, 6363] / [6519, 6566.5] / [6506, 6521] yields 0.04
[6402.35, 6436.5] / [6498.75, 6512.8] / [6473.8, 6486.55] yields -0.03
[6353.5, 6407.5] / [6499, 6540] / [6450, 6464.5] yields -0.04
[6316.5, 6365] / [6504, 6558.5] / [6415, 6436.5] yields 0.01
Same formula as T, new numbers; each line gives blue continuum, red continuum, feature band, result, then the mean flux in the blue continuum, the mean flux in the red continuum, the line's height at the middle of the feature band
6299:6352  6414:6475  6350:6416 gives 2.76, 14.7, 13.8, 14.2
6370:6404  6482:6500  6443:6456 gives 0.28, 13.9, 14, 14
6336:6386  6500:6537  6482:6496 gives -0.12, 13.8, 14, 14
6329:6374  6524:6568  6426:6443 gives 0.88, 13.8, 14.2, 14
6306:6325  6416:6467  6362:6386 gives 1.01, 15.3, 13.8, 14.6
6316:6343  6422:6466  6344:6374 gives 2.20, 14.9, 13.7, 14.6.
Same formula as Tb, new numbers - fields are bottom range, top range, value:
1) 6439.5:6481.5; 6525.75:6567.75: 1.06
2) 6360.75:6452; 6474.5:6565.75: 1.06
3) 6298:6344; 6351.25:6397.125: 0.94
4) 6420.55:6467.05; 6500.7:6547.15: 1.05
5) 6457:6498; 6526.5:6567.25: 1.03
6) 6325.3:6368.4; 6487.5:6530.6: 1.06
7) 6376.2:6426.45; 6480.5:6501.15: 1.04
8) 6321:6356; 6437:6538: 1.01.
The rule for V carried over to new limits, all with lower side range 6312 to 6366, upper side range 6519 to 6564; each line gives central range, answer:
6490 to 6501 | 0.3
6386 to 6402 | 0.7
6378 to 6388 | 0.1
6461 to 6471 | 0.2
